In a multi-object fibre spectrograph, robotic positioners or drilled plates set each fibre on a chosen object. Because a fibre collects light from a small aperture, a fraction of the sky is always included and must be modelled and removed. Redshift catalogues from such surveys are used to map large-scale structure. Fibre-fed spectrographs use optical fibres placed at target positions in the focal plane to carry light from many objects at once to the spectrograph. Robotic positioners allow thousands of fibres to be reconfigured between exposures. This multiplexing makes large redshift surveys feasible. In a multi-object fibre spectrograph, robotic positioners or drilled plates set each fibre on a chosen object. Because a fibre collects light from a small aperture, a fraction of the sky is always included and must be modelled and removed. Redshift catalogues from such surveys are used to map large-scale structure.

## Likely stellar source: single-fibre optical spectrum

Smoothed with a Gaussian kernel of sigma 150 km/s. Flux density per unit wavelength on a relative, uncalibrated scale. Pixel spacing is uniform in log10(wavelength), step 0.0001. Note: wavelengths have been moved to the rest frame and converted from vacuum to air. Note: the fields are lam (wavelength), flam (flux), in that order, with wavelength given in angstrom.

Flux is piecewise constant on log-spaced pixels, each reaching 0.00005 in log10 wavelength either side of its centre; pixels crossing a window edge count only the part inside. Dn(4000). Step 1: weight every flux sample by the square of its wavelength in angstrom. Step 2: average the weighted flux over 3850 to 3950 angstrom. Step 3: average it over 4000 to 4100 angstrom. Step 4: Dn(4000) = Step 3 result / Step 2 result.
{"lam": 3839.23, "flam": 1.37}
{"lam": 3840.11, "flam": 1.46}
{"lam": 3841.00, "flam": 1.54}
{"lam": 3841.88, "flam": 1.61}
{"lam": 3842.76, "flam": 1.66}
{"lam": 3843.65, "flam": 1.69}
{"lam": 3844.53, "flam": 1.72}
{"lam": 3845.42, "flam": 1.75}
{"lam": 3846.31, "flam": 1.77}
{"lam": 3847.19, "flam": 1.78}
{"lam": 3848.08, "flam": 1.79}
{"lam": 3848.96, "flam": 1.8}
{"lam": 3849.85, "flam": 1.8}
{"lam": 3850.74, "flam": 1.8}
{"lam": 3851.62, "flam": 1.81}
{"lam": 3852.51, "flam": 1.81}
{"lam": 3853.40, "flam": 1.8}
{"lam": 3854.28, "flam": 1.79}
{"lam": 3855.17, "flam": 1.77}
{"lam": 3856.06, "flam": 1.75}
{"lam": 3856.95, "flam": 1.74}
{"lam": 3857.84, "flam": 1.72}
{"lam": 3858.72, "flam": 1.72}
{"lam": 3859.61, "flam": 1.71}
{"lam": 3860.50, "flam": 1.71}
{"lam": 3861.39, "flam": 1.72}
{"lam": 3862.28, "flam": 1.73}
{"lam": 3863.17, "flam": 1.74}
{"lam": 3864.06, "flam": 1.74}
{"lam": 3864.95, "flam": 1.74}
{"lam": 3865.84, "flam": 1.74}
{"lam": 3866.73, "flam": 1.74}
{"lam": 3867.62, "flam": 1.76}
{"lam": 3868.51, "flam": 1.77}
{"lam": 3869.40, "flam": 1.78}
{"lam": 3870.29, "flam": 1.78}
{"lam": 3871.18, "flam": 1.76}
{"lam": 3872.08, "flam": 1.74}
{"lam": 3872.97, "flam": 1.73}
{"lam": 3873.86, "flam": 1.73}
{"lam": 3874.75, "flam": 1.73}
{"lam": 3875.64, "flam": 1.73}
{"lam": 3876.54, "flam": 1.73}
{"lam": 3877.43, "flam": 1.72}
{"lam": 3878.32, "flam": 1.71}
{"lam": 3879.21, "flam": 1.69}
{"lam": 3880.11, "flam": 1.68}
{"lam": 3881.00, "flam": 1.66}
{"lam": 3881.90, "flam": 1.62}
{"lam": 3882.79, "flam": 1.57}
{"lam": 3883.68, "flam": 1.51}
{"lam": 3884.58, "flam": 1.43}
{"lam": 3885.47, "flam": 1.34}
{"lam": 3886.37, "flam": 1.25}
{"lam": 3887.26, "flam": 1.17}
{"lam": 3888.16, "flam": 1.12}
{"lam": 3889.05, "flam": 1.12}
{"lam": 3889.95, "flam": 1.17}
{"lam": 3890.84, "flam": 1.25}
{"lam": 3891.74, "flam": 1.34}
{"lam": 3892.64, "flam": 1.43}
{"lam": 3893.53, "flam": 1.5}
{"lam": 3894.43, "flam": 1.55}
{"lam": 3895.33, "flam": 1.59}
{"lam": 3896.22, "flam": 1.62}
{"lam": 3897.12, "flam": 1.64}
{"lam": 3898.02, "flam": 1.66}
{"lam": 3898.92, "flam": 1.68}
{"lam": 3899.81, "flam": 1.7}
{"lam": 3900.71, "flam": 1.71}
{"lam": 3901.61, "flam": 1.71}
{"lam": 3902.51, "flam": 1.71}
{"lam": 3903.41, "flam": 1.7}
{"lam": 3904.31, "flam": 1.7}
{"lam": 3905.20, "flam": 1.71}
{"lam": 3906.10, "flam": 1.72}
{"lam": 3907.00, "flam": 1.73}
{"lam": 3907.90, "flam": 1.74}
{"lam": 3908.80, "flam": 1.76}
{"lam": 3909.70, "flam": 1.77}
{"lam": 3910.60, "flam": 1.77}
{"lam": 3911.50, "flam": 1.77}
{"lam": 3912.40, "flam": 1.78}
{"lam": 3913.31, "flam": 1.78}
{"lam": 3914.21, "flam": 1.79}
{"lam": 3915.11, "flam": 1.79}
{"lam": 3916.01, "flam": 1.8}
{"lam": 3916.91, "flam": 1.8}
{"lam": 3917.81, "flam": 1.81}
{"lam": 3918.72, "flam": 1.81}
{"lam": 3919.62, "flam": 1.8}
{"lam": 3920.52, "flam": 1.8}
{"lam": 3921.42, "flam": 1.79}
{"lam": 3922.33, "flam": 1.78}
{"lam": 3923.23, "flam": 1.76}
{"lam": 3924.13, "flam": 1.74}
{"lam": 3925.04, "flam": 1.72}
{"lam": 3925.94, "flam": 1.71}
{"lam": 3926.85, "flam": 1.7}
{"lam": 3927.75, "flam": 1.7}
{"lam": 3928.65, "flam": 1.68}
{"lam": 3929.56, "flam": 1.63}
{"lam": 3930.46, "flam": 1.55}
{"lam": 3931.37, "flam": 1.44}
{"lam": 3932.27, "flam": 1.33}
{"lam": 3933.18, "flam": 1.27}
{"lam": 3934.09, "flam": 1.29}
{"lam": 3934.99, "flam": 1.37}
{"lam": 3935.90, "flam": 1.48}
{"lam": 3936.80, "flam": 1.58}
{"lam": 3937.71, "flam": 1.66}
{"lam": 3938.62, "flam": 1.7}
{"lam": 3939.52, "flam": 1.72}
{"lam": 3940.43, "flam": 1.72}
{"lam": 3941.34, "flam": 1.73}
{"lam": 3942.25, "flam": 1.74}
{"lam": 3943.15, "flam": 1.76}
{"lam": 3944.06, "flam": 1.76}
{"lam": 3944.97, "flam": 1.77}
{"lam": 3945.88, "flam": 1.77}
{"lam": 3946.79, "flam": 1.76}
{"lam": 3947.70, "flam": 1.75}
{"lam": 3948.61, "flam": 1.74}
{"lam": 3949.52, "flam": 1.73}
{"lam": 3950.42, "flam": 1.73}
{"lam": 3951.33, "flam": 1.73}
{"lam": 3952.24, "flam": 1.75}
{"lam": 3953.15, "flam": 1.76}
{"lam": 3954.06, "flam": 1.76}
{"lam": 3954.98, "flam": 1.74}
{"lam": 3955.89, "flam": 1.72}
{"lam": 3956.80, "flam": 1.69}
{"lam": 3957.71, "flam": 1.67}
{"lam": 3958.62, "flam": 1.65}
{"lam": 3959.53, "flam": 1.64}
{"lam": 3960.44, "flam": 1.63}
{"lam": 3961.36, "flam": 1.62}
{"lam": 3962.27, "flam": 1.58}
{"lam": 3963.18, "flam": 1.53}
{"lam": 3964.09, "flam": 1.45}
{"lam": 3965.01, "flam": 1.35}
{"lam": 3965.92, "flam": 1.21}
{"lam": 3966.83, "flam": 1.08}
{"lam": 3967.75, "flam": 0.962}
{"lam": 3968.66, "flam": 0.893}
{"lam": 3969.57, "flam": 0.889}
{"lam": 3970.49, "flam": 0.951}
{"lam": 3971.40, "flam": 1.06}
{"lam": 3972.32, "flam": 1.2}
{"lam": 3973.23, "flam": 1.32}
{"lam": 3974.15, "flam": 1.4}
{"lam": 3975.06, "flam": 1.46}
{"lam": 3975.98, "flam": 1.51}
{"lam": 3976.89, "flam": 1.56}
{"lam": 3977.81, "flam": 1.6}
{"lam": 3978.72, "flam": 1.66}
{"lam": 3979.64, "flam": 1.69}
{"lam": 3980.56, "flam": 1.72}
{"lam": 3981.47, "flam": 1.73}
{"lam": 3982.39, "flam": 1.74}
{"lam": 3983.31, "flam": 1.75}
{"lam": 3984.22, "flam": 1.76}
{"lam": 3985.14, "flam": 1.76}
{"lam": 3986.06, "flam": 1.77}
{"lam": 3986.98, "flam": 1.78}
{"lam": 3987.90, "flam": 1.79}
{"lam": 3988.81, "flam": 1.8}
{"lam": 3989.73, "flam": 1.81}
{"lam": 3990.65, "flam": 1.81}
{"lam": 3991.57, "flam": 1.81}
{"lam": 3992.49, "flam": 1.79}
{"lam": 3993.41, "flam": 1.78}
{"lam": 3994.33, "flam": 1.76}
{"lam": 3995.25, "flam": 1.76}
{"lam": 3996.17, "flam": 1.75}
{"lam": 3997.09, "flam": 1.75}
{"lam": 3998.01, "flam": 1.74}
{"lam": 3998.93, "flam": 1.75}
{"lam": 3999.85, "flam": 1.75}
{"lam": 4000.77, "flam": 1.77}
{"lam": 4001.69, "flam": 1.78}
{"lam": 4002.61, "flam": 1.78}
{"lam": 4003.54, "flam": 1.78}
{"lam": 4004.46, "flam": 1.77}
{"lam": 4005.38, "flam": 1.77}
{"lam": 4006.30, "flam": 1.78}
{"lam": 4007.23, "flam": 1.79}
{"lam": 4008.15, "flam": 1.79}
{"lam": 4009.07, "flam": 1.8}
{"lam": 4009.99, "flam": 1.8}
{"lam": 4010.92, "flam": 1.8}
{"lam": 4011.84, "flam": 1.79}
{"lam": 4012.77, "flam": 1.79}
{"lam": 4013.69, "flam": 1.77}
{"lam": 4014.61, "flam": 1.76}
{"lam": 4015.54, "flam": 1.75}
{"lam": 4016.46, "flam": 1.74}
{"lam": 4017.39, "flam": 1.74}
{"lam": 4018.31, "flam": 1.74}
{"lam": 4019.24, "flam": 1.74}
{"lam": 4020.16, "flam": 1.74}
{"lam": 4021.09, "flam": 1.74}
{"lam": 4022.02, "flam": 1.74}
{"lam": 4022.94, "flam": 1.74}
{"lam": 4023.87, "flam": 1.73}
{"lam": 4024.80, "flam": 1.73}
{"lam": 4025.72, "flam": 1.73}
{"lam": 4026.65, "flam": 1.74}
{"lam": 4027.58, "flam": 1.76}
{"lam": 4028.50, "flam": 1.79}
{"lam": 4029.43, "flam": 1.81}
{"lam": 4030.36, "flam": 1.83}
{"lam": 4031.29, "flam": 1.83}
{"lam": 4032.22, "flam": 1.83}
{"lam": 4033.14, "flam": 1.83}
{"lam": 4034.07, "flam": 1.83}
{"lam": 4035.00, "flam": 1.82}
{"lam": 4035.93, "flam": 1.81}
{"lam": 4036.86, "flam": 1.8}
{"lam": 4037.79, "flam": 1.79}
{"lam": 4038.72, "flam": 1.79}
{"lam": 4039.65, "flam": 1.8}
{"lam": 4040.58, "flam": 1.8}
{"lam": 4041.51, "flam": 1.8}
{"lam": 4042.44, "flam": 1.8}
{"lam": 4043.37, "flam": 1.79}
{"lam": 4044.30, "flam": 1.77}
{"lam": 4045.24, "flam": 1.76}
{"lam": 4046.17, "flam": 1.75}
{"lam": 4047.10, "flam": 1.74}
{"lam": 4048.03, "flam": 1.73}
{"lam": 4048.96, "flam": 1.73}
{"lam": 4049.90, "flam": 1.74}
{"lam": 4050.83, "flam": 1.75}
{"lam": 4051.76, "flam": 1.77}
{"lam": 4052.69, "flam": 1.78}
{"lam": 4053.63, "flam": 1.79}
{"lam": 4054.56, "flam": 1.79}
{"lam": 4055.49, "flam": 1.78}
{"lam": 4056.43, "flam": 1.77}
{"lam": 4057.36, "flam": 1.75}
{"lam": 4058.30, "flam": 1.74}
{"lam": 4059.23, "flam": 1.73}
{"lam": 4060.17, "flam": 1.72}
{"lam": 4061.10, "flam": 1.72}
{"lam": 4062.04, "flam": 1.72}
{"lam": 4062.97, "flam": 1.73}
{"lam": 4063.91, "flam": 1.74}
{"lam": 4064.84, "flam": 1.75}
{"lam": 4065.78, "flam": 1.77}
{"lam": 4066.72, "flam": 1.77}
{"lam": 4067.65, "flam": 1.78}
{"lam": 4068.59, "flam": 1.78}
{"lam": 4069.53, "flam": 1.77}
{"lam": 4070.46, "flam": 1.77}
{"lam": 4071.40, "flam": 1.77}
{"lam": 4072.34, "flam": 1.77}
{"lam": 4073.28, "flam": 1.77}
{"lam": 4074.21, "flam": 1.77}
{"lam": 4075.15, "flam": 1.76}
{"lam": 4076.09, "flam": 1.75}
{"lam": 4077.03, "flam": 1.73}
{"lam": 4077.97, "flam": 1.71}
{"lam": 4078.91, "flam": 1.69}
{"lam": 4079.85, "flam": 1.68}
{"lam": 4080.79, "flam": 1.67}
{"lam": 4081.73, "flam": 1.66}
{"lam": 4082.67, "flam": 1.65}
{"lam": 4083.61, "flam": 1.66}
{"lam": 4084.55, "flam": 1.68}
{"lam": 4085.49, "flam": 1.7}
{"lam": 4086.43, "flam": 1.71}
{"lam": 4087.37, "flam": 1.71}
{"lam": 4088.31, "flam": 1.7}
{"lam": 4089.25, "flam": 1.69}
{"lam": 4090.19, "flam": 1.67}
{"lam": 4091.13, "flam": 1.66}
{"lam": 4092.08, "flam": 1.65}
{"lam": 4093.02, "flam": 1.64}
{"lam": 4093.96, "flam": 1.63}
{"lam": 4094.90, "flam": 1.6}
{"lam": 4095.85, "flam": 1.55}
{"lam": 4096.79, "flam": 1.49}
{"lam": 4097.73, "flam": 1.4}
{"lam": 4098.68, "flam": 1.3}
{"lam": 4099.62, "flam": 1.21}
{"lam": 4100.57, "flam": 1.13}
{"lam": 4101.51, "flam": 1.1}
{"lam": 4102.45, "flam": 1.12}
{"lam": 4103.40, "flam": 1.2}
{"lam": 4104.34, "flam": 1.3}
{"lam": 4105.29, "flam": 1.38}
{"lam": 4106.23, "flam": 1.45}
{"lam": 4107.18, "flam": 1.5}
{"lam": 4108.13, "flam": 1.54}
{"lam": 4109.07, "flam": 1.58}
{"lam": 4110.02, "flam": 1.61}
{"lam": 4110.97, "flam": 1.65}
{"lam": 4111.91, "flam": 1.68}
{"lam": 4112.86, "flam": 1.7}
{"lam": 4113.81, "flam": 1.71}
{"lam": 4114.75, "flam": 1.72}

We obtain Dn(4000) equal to 1.12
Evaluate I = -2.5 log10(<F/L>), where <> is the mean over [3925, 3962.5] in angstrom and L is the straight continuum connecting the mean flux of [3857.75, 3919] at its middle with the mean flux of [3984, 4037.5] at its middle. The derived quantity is 0.03 mag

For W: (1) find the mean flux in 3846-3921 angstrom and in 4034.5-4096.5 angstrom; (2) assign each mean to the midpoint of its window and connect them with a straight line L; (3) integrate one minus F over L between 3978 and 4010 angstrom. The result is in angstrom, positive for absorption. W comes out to -1.0 angstrom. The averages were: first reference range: 1.67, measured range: 1.76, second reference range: 1.73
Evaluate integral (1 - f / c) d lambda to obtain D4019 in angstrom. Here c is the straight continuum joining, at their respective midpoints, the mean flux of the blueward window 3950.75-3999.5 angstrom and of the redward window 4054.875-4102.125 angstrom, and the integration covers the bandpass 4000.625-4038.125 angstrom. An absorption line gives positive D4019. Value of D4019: -3.7 angstrom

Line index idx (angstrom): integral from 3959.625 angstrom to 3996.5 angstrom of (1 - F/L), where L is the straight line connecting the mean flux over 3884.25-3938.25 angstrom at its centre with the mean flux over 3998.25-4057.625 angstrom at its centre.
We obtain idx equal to 3.6 angstrom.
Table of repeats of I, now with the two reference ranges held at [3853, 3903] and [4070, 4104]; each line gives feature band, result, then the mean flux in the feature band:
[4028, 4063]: -0.12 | 1.78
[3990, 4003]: -0.11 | 1.77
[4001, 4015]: -0.12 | 1.78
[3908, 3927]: -0.10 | 1.77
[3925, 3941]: 0.03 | 1.57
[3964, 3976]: 0.34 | 1.18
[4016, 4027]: -0.09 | 1.74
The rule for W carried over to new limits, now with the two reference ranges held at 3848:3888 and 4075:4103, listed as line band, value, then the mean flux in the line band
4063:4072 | -1.02 angstrom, 1.76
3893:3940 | -0.24 angstrom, 1.67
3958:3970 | 2.12 angstrom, 1.35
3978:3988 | -0.65 angstrom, 1.74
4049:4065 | -1.62 angstrom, 1.75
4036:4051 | -1.65 angstrom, 1.77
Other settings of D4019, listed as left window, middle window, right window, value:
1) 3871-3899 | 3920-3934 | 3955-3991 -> -1.0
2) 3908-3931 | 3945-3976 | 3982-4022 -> 4.7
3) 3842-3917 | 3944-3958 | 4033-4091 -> -0.3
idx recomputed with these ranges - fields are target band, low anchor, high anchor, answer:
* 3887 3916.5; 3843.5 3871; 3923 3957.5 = 1.7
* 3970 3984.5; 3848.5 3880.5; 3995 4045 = 2.2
